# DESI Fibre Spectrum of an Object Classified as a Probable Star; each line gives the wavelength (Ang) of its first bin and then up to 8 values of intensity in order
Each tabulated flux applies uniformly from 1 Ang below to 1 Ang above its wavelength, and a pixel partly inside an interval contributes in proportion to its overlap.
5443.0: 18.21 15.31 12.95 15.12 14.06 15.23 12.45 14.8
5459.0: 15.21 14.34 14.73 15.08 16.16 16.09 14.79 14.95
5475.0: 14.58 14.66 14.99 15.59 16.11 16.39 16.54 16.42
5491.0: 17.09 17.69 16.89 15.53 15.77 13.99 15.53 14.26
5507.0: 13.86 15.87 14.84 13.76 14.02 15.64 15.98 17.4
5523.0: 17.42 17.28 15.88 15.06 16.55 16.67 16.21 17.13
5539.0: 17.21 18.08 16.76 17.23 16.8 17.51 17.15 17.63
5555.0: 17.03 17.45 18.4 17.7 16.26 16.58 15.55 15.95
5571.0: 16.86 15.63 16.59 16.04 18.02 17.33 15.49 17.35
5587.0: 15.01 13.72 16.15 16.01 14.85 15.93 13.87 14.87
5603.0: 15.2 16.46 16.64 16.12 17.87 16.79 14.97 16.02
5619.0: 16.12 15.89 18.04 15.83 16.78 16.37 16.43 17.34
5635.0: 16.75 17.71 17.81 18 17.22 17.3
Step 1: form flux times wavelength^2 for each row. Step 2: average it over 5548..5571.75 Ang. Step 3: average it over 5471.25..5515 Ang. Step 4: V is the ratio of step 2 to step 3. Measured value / 1.1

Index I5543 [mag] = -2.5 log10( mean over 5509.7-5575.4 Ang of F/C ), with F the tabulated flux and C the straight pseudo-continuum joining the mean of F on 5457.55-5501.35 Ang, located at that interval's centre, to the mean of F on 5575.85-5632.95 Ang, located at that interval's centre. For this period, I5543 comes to -0.05 mag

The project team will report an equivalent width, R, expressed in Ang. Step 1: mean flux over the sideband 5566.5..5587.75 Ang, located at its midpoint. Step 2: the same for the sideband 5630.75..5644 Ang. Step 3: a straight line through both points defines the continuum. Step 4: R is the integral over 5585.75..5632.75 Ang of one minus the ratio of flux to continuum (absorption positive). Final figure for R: 2.7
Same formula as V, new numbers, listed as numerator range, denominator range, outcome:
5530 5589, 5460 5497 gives 1.10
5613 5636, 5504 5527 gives 1.10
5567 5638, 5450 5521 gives 1.10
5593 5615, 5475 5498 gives 1.03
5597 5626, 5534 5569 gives 0.96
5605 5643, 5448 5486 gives 1.18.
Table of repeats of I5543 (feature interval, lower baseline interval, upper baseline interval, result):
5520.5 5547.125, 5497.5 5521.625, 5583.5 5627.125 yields -0.105 mag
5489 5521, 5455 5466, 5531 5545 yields 0.034 mag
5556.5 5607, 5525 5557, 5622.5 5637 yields 0.048 mag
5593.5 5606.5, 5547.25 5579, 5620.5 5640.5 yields 0.110 mag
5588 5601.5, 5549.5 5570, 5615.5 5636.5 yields 0.115 mag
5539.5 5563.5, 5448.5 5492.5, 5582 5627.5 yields -0.112 mag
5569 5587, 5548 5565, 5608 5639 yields 0.038 mag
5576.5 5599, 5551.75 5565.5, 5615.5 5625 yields 0.065 mag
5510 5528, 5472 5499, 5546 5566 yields 0.052 mag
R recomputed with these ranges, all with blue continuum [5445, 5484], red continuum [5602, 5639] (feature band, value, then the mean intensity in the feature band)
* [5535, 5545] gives -1.0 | 17.2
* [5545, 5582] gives -2.3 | 16.9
